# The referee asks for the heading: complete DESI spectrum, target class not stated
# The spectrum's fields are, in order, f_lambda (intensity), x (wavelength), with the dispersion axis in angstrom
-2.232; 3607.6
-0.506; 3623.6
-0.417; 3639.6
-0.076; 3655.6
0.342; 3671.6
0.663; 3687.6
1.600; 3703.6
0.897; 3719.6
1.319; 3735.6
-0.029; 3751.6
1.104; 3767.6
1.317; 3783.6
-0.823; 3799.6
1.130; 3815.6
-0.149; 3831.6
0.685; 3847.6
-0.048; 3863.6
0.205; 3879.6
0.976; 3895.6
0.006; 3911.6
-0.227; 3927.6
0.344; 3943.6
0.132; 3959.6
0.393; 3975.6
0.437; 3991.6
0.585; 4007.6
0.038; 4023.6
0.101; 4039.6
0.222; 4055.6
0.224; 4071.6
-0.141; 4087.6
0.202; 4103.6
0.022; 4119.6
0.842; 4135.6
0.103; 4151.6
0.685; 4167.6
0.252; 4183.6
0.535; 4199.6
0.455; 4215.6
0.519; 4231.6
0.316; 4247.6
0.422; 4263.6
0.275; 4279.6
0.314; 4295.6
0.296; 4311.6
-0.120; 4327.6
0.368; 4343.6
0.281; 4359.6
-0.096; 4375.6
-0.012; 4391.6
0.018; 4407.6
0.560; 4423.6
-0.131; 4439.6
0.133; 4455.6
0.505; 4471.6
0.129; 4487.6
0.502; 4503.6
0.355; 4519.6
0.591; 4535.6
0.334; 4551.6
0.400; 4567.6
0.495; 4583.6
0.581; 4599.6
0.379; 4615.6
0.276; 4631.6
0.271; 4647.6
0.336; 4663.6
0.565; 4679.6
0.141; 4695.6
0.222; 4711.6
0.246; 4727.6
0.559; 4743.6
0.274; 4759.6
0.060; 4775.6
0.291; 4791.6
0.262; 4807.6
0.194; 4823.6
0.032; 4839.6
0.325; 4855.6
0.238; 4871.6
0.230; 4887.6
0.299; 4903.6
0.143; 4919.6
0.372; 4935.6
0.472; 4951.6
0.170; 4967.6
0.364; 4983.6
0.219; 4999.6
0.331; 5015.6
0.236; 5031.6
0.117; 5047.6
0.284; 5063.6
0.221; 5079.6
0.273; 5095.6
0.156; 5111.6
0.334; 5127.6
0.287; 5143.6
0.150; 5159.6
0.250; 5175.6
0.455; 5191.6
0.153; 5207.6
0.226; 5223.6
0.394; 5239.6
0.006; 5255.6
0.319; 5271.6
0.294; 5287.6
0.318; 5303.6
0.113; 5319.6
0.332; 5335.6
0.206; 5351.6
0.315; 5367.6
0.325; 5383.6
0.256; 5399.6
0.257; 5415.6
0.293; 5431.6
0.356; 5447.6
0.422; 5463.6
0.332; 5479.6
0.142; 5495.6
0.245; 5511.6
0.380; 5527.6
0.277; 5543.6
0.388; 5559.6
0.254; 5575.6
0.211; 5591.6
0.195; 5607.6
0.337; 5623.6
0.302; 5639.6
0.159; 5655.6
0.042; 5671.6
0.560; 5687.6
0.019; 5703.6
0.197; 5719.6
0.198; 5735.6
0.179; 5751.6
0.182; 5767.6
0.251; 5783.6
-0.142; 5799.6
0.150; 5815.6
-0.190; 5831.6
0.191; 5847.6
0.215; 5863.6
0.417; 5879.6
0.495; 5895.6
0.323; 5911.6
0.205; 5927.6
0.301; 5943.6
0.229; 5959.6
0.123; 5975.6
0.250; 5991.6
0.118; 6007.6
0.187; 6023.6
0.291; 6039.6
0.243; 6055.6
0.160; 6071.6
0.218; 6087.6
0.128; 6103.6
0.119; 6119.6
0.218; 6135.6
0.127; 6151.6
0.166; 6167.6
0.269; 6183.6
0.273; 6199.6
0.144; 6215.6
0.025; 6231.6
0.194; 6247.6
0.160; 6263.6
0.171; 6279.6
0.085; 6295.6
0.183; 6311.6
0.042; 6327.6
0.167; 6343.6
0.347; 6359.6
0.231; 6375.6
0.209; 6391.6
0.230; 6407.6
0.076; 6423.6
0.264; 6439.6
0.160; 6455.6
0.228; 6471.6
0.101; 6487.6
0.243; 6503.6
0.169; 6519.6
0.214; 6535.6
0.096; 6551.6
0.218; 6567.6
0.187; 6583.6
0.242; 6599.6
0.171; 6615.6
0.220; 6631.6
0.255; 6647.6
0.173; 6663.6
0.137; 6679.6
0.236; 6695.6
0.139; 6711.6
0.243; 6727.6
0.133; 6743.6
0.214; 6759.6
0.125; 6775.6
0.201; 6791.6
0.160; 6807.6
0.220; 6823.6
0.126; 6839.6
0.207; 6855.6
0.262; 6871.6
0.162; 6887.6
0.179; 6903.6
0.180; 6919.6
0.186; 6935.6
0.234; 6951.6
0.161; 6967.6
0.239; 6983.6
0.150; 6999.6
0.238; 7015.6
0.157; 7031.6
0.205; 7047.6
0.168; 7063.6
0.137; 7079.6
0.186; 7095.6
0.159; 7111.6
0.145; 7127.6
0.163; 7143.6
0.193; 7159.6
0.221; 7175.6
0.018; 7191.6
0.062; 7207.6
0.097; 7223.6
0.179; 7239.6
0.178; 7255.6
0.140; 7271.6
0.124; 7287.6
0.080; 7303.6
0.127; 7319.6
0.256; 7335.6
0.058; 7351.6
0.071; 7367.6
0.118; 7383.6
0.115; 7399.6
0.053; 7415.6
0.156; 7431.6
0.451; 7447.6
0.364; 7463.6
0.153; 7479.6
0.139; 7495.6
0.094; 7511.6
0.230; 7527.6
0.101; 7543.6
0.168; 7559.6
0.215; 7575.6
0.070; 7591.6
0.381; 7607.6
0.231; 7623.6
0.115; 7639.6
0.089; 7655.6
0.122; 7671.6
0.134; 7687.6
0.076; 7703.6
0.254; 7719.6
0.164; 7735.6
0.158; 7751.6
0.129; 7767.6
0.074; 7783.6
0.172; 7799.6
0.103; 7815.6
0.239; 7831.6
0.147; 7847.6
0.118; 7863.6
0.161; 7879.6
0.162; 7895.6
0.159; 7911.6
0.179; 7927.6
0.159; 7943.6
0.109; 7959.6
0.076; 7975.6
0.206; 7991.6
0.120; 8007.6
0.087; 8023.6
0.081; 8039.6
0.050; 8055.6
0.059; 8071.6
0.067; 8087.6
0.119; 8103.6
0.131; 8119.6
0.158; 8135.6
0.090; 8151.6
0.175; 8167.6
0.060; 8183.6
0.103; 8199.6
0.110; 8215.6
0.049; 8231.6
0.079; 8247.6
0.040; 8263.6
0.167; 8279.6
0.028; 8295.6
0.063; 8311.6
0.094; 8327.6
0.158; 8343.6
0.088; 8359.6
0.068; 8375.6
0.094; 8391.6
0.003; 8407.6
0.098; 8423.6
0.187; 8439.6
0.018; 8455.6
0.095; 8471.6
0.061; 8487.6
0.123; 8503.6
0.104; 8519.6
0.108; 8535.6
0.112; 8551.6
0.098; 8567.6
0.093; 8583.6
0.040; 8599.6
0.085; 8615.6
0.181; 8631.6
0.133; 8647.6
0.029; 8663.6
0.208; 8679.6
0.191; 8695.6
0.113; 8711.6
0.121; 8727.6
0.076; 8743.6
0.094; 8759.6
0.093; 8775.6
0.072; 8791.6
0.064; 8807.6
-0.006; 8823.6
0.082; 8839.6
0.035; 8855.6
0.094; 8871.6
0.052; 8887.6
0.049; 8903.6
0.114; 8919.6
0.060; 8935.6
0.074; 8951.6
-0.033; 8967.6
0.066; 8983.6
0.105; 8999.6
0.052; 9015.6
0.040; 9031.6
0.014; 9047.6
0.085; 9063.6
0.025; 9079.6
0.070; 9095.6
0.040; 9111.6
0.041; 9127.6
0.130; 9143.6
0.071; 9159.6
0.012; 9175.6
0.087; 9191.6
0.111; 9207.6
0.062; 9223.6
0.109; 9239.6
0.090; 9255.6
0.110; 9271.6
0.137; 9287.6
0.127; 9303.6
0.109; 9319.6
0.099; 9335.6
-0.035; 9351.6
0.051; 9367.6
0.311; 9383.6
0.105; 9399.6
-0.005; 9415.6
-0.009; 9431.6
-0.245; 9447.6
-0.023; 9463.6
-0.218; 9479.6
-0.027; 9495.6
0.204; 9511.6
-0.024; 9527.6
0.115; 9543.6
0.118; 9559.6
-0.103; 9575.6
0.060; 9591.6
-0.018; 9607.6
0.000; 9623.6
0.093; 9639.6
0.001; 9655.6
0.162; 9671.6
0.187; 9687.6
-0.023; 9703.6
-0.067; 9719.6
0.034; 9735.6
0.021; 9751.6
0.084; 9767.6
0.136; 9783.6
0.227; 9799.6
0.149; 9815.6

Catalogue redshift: 0.14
